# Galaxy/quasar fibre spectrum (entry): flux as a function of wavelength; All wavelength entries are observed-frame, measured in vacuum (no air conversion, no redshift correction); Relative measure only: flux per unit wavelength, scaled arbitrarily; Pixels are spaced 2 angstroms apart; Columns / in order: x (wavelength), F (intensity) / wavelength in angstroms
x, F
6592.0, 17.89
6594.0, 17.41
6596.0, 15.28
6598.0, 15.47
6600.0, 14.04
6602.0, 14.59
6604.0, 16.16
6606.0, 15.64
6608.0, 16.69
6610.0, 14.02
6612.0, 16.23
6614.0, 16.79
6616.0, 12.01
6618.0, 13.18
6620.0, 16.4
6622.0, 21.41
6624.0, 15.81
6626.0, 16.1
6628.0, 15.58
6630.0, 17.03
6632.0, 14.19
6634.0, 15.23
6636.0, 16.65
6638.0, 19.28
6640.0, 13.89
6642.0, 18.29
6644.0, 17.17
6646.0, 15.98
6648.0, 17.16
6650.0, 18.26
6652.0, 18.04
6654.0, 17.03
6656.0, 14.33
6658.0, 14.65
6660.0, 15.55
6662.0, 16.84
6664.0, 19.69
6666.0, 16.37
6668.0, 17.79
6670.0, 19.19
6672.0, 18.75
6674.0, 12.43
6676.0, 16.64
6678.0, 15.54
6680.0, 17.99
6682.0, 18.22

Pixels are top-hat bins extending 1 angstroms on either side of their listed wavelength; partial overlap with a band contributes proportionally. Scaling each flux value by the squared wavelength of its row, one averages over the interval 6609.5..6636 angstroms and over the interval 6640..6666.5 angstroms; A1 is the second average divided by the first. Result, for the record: 1.07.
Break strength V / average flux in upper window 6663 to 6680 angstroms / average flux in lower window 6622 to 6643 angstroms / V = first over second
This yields 1.04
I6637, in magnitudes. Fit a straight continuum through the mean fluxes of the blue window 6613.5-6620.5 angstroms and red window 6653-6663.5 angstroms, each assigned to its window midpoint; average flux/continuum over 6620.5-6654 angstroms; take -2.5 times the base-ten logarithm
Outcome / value -0.12 mag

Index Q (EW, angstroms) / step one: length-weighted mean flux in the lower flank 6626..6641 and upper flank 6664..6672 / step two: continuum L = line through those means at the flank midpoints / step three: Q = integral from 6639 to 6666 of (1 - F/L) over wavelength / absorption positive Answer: 0.8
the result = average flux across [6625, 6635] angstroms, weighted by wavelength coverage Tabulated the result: 15.6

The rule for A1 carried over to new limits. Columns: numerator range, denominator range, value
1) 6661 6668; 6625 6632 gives 1.12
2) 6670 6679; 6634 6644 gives 0.97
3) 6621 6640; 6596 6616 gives 1.09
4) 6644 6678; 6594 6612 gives 1.11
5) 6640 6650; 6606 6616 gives 1.10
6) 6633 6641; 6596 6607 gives 1.08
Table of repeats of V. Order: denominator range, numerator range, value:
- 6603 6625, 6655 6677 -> 1.05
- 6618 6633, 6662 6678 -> 1.04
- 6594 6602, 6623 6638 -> 1.05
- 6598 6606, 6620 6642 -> 1.10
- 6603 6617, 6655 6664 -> 1.03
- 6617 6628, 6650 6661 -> 0.98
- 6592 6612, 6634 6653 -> 1.09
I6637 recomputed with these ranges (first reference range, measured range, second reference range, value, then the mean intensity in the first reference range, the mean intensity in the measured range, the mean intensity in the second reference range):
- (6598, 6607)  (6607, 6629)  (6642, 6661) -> -0.02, 15.1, 15.8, 16.6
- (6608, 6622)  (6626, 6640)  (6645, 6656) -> 0.01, 15.4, 16.1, 17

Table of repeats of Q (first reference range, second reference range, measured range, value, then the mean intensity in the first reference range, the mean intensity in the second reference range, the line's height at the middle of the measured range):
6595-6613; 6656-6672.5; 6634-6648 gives -0.3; 15.3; 17.1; 16.4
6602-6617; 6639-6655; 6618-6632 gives -0.5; 15.3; 17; 16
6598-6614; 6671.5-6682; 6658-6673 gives -1.2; 15.4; 16.3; 16.2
